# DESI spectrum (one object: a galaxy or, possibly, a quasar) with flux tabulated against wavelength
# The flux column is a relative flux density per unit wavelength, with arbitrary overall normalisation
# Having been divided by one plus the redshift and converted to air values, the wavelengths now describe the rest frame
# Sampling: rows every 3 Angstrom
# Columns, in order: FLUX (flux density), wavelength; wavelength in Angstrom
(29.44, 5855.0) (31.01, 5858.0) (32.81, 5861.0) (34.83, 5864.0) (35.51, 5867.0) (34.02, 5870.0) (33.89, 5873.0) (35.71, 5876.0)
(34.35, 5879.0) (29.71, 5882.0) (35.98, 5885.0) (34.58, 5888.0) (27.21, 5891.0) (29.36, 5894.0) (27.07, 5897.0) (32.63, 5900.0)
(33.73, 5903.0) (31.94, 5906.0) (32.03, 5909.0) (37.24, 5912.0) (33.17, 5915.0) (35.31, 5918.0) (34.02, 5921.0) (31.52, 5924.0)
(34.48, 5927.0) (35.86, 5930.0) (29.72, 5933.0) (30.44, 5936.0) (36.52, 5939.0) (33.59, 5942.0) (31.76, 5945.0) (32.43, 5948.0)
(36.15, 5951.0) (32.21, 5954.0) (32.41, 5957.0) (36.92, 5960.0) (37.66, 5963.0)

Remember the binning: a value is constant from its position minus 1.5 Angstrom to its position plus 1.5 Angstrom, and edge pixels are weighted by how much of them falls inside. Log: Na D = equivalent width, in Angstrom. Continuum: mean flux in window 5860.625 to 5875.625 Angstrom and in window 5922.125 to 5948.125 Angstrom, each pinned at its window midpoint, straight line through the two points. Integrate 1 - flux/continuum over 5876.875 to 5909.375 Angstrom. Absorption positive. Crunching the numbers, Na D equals 2.0 Angstrom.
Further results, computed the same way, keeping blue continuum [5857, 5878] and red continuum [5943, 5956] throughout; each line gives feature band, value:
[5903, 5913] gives 0.0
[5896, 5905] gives 0.6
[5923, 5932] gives -0.1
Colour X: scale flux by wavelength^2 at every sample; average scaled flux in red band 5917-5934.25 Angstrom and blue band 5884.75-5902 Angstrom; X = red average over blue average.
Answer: 1.10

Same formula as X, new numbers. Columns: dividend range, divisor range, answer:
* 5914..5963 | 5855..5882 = 1.03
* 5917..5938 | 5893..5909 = 1.07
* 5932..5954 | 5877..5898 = 1.07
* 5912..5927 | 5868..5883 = 1.02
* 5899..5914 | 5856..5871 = 1.02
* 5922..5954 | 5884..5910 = 1.07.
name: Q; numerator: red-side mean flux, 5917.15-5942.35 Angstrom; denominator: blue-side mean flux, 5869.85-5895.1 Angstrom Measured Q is 1.02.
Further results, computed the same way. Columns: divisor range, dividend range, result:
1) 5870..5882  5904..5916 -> 0.99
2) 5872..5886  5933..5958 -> 0.97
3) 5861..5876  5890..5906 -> 0.88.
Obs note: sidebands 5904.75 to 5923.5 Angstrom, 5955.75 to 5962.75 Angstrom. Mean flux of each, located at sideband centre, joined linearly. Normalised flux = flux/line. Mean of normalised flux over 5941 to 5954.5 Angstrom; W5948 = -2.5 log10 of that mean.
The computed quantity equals 0.05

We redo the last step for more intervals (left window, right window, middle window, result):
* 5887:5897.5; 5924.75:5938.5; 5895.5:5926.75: -0.061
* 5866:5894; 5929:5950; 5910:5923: -0.054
